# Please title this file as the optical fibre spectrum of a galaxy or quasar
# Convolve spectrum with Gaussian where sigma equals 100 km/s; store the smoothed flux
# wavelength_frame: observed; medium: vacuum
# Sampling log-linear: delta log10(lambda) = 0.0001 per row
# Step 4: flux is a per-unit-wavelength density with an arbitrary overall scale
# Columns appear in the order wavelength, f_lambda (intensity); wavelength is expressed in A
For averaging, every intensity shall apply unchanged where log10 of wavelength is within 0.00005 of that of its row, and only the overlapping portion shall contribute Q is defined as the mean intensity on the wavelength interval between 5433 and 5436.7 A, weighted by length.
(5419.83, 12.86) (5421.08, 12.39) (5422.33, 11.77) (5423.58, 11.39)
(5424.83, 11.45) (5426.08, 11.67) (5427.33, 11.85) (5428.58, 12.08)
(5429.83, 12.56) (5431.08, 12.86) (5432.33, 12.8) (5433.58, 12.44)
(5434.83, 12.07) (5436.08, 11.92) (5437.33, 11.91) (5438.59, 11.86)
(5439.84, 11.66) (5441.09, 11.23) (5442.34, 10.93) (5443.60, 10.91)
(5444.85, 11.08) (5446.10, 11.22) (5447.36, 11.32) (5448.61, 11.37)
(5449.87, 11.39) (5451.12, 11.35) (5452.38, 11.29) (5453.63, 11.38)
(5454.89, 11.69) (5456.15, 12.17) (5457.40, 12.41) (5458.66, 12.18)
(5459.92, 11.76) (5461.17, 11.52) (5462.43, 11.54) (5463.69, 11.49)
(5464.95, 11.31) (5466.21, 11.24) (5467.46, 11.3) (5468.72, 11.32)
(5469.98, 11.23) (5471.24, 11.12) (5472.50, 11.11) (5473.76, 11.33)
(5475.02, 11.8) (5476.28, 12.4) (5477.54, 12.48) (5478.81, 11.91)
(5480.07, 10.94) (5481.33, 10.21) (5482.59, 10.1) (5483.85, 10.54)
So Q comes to 12.1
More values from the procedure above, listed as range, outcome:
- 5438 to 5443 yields 11.4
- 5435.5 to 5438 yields 11.9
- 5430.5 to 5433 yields 12.8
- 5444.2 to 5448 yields 11.2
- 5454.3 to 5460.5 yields 12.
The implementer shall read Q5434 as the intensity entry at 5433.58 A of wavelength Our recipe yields 12.44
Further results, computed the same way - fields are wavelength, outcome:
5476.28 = 12.4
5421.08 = 12.39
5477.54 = 12.48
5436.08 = 11.92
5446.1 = 11.22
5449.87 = 11.39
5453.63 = 11.38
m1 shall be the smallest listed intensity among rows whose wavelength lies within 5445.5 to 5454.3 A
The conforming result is 11.22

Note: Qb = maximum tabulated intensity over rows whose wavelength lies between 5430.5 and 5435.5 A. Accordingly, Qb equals 12.86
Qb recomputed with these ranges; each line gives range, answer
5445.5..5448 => 11.32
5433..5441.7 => 12.44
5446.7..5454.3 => 11.39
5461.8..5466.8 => 11.54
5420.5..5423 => 12.39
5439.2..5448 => 11.66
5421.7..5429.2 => 12.08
